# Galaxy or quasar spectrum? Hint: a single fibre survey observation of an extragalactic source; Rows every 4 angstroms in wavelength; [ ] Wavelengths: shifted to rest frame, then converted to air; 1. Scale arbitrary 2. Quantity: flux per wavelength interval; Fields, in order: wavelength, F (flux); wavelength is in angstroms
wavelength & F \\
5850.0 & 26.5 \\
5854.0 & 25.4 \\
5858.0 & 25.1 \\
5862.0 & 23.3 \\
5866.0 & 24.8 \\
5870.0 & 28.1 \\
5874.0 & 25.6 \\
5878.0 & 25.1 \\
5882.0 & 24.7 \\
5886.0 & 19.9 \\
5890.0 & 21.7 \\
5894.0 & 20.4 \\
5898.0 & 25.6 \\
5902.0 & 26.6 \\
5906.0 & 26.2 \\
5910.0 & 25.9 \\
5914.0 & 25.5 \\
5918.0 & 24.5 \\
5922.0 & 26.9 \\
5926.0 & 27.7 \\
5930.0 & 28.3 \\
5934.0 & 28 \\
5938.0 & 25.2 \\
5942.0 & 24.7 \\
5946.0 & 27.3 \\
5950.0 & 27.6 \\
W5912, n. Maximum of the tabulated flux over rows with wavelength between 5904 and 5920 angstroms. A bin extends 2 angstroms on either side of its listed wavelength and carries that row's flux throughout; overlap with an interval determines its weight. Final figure 26.2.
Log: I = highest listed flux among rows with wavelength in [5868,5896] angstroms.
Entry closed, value 28.1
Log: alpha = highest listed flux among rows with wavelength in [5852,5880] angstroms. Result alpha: 28.1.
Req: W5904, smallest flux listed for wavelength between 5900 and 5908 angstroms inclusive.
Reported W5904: 26.2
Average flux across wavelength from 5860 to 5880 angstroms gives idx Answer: 25.4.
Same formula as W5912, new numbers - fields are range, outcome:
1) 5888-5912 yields 26.6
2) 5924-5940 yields 28.3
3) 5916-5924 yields 26.9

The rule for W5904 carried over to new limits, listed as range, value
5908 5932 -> 24.5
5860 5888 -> 19.9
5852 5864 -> 23.3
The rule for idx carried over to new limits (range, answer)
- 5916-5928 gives 26.4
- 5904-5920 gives 25.5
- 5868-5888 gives 24.7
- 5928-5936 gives 28.1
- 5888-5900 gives 22.6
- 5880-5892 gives 22.1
